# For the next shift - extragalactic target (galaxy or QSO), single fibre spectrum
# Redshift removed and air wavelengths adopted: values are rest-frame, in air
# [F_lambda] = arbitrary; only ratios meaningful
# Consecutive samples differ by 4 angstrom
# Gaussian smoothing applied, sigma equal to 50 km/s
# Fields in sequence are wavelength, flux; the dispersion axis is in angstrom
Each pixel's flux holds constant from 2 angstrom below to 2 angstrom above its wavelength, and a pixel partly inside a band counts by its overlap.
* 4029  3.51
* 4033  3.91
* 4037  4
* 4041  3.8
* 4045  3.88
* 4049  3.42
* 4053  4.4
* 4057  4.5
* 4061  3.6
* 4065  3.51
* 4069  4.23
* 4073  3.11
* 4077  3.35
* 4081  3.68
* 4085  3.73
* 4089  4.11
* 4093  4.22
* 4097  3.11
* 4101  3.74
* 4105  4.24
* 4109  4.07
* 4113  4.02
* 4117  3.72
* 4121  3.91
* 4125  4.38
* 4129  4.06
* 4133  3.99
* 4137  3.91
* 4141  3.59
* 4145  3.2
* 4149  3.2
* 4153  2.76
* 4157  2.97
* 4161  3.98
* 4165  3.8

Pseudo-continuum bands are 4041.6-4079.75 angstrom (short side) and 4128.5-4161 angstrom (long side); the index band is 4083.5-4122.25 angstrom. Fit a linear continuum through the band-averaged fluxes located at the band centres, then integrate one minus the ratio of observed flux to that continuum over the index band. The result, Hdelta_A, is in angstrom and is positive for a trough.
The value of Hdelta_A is -2.9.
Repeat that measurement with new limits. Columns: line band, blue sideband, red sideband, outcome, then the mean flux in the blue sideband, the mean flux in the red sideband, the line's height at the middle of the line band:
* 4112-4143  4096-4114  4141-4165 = -3.0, 3.87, 3.3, 3.6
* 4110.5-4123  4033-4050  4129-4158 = -1.3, 3.81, 3.44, 3.53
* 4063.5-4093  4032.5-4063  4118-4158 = 0.9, 3.94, 3.62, 3.83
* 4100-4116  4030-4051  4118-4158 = -1.5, 3.79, 3.62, 3.67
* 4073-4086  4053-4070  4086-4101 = 1.3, 4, 3.8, 3.88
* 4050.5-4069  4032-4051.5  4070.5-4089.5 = -1.6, 3.81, 3.57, 3.7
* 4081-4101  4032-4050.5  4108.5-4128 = 0.8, 3.81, 4.02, 3.94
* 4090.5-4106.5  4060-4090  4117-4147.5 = -0.4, 3.65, 3.84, 3.73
